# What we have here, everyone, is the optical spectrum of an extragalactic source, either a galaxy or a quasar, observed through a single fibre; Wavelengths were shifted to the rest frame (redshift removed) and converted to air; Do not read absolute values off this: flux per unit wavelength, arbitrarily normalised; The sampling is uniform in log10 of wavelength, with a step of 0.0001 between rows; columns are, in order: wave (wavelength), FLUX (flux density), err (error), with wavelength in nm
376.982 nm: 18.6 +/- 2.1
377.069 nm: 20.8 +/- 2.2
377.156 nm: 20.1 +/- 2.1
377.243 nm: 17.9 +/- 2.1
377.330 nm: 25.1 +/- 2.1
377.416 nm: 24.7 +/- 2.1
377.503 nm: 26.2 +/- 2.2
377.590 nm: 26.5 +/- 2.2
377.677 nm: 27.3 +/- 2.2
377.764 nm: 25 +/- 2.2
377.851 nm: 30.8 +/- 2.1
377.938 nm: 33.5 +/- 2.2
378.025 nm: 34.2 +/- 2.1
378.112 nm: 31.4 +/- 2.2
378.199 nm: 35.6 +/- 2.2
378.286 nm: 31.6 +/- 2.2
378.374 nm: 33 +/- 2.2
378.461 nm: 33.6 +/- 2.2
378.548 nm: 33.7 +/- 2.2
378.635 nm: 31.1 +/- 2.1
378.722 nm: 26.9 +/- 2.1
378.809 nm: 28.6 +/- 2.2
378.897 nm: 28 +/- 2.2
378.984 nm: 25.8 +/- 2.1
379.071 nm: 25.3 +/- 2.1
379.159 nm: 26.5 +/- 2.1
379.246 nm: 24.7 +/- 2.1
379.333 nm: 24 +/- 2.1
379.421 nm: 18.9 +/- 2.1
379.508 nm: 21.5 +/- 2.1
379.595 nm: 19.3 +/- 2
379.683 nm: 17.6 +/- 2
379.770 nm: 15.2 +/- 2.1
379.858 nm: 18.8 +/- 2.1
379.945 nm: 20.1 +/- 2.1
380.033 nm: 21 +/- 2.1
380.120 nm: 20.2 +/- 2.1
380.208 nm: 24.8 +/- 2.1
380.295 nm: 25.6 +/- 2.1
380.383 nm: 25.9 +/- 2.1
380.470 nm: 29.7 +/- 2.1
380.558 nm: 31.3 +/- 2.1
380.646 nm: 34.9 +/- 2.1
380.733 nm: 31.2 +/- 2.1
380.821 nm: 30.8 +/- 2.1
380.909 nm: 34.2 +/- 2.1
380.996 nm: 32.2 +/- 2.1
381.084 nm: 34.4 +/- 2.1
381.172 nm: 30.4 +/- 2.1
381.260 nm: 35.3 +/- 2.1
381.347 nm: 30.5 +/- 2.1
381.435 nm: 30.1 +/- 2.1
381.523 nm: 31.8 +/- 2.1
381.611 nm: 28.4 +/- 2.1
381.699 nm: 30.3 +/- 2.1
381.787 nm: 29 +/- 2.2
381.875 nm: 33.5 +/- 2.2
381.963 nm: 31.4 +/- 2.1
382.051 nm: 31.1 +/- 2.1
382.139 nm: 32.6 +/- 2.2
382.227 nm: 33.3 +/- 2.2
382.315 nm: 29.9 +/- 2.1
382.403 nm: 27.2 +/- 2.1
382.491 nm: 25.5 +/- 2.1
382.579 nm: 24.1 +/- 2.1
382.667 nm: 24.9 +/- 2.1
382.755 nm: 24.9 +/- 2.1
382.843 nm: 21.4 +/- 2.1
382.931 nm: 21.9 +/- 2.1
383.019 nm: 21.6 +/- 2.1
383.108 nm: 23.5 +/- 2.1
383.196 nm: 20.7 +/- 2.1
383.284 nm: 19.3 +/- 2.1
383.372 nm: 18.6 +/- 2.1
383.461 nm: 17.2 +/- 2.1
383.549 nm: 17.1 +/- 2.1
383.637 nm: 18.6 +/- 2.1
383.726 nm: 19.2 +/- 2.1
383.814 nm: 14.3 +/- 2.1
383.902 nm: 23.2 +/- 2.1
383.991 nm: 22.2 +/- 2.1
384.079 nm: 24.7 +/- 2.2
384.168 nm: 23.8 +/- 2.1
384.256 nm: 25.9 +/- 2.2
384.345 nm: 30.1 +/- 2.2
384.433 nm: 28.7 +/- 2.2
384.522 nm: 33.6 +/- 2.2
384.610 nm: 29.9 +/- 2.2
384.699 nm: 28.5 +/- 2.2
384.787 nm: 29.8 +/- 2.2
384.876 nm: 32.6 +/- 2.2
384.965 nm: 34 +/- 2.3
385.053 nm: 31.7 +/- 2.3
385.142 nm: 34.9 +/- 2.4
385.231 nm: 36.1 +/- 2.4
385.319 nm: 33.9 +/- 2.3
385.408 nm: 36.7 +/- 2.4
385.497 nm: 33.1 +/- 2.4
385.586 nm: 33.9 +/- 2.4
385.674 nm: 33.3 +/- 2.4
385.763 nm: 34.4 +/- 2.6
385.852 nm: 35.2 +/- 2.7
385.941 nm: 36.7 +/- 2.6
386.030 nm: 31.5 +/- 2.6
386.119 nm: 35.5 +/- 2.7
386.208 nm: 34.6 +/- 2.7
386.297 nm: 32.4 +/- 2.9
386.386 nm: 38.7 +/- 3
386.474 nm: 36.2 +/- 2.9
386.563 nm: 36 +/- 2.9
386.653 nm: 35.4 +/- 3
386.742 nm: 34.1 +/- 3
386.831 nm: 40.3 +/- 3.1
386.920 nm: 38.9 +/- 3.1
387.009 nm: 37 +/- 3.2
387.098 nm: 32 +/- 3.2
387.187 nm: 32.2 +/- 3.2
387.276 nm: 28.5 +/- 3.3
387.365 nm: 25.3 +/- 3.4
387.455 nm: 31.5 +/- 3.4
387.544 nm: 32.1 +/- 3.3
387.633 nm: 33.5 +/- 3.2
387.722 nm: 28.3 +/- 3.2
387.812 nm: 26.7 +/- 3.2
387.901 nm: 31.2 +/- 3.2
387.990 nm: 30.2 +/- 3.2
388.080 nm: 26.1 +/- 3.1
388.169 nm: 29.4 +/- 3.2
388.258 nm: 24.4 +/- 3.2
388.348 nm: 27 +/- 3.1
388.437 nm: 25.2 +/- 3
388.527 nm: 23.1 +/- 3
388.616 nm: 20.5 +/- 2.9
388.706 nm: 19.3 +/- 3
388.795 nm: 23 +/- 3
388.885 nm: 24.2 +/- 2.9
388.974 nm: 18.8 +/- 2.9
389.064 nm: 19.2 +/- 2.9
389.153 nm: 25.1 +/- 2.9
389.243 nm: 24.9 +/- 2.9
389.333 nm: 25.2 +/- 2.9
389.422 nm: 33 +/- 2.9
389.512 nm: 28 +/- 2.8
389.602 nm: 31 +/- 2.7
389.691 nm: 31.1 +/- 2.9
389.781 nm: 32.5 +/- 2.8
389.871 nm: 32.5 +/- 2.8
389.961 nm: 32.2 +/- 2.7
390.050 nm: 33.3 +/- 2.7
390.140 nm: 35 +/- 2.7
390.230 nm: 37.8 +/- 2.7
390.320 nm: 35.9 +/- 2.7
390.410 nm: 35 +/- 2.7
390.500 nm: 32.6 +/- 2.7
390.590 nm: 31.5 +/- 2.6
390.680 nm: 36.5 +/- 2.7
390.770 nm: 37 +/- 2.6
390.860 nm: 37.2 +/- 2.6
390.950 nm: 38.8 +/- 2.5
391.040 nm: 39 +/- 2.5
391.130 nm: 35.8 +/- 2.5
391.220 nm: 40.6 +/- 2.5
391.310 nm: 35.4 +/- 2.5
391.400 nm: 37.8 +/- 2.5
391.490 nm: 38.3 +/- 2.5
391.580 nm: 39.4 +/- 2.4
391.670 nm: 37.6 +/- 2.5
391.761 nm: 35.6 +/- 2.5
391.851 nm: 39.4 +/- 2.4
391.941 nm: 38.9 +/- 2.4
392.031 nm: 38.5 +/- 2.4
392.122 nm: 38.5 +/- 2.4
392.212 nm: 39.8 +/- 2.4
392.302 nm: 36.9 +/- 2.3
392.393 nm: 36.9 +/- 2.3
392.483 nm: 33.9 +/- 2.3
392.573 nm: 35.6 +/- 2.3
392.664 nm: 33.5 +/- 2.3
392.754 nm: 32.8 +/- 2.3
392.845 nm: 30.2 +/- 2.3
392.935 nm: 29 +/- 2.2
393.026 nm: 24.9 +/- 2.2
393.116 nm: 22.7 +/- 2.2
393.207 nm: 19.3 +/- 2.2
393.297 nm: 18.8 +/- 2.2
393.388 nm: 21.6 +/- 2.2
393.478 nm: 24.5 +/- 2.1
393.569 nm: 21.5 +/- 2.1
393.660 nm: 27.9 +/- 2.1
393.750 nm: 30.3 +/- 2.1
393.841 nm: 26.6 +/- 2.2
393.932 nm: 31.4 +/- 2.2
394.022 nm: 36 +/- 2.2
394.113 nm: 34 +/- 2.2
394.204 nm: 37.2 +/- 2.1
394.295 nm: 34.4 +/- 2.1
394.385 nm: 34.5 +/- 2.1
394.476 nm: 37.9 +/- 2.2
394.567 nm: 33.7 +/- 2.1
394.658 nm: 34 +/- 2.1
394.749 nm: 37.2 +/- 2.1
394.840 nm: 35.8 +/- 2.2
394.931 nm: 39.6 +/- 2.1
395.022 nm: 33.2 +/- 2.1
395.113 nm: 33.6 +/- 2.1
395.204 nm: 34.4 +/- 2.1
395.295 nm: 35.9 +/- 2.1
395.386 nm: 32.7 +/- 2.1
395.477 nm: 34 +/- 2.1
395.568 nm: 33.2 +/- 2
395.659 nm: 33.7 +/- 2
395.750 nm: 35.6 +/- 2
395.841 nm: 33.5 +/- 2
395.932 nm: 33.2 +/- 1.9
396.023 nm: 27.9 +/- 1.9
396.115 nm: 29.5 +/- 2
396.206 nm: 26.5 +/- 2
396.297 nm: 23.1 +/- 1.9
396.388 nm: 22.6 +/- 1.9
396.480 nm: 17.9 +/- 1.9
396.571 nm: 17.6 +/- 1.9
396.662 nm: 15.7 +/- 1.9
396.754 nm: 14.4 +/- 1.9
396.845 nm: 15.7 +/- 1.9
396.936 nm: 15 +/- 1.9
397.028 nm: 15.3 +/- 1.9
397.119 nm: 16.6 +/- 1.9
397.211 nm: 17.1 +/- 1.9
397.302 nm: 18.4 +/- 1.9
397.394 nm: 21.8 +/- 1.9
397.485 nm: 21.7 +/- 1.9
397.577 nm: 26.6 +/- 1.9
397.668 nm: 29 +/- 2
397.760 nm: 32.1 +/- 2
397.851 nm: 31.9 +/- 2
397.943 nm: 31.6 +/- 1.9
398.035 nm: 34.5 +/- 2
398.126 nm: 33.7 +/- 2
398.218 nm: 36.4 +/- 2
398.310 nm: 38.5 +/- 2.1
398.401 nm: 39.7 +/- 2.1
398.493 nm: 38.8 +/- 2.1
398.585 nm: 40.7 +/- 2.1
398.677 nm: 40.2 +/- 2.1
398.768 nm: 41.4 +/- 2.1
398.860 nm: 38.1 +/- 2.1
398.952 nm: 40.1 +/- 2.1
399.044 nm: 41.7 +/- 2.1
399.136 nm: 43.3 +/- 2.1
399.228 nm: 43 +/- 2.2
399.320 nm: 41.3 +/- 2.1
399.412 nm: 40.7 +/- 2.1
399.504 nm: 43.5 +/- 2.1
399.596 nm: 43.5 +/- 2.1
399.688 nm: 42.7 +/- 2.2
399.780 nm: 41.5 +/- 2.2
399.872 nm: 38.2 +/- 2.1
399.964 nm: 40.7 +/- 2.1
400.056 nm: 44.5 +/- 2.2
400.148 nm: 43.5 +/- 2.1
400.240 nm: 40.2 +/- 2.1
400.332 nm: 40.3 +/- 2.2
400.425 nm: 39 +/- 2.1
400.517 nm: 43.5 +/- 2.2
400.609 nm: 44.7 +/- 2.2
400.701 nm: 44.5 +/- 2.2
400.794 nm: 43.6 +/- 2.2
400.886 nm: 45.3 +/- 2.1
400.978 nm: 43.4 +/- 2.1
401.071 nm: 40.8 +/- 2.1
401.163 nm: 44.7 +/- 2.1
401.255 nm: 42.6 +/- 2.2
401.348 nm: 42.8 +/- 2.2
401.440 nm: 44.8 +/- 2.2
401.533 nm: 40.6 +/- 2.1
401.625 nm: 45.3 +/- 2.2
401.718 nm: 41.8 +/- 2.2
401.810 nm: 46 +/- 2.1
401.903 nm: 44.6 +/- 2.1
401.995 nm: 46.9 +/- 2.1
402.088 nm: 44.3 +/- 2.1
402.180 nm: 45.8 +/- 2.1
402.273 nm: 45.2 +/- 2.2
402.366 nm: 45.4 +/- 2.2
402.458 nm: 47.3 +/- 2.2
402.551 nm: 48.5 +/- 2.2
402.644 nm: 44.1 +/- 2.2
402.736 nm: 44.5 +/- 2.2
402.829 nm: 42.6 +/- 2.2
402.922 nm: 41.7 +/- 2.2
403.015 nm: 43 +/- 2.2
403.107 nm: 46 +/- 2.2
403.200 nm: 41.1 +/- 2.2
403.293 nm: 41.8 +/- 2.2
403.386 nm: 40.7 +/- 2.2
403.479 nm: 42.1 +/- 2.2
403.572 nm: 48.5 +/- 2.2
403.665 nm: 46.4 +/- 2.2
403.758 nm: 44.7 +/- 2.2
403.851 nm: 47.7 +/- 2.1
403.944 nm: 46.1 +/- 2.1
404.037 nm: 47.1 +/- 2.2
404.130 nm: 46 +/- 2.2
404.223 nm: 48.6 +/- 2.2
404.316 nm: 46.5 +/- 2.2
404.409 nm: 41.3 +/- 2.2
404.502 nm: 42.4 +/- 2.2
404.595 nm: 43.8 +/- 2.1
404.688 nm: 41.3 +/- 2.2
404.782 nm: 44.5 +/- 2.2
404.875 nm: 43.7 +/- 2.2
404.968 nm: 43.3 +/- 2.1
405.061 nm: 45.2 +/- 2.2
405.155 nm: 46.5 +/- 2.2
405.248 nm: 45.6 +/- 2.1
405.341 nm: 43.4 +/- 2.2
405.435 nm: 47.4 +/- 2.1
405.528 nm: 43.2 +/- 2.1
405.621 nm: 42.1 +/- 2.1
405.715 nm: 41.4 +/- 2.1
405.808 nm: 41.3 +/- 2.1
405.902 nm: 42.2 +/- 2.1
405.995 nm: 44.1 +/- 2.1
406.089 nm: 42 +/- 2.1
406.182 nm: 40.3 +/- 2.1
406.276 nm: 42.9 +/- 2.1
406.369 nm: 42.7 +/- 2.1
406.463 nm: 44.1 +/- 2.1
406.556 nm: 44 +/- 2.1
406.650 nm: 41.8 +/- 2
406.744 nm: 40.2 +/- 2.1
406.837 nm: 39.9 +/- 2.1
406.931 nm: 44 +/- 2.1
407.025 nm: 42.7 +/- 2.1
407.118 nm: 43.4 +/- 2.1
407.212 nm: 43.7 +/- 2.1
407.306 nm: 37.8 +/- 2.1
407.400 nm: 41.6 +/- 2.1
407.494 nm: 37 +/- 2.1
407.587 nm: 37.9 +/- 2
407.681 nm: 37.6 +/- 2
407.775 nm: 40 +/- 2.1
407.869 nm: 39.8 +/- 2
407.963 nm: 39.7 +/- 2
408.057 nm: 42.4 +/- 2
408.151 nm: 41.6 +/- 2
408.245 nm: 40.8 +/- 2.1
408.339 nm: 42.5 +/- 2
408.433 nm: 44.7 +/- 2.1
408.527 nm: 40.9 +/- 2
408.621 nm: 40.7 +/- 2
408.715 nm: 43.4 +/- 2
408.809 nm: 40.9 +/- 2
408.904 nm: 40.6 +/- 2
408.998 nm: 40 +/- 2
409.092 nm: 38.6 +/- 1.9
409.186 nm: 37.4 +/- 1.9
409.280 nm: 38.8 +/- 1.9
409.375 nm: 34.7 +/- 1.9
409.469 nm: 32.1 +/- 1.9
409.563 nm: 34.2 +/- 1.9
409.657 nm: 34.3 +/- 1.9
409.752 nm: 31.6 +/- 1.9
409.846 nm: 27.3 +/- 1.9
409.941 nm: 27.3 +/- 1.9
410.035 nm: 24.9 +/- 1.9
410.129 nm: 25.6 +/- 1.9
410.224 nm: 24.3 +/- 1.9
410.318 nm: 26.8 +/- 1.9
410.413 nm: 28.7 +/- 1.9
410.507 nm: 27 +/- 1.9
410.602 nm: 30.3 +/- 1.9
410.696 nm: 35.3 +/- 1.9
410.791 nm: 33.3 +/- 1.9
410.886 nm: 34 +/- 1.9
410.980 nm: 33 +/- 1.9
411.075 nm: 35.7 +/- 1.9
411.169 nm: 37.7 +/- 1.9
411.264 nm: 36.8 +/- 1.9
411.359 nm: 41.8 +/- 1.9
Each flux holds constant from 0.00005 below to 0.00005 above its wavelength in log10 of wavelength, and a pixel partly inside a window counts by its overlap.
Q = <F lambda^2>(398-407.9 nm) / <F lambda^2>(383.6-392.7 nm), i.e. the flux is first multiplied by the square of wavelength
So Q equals 1.45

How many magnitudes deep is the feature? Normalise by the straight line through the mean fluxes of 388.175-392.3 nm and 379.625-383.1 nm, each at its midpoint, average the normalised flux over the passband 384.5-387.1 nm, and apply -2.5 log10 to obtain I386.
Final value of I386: -0.15 mag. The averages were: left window 27.5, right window 32.2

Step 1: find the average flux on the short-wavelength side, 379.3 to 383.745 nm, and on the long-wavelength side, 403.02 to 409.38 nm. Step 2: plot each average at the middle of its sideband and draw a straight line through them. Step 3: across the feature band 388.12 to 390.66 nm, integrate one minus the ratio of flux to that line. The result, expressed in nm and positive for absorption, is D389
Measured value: 0.23 nm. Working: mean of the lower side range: 25.8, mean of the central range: 28.3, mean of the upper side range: 42.5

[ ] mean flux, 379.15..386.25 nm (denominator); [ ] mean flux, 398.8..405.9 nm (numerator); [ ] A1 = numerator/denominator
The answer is 1.58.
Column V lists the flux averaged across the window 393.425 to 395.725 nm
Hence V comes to 33.1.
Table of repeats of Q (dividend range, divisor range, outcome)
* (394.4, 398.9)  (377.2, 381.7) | 1.18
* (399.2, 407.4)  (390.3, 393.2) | 1.31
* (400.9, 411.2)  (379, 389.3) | 1.63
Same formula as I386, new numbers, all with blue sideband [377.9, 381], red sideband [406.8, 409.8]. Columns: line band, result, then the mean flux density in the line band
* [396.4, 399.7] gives 0.142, 30.9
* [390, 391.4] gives -0.132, 36.1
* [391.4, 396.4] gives 0.027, 32.5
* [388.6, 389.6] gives 0.283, 24.1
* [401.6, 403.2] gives -0.207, 44.8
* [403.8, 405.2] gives -0.185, 44.9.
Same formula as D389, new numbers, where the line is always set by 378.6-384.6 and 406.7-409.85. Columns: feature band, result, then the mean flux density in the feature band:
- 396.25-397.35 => 0.53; 17.5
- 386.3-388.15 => -0.26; 32.7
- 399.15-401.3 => -0.44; 42.4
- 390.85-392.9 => -0.39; 36.9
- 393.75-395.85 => -0.12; 34.4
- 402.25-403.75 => -0.31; 44.3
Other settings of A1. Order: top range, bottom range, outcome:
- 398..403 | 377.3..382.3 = 1.50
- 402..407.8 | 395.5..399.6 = 1.43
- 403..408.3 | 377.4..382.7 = 1.53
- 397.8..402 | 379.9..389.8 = 1.44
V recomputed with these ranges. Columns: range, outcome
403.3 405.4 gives 44.7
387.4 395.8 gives 31.8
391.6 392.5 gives 37.8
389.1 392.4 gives 34.9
